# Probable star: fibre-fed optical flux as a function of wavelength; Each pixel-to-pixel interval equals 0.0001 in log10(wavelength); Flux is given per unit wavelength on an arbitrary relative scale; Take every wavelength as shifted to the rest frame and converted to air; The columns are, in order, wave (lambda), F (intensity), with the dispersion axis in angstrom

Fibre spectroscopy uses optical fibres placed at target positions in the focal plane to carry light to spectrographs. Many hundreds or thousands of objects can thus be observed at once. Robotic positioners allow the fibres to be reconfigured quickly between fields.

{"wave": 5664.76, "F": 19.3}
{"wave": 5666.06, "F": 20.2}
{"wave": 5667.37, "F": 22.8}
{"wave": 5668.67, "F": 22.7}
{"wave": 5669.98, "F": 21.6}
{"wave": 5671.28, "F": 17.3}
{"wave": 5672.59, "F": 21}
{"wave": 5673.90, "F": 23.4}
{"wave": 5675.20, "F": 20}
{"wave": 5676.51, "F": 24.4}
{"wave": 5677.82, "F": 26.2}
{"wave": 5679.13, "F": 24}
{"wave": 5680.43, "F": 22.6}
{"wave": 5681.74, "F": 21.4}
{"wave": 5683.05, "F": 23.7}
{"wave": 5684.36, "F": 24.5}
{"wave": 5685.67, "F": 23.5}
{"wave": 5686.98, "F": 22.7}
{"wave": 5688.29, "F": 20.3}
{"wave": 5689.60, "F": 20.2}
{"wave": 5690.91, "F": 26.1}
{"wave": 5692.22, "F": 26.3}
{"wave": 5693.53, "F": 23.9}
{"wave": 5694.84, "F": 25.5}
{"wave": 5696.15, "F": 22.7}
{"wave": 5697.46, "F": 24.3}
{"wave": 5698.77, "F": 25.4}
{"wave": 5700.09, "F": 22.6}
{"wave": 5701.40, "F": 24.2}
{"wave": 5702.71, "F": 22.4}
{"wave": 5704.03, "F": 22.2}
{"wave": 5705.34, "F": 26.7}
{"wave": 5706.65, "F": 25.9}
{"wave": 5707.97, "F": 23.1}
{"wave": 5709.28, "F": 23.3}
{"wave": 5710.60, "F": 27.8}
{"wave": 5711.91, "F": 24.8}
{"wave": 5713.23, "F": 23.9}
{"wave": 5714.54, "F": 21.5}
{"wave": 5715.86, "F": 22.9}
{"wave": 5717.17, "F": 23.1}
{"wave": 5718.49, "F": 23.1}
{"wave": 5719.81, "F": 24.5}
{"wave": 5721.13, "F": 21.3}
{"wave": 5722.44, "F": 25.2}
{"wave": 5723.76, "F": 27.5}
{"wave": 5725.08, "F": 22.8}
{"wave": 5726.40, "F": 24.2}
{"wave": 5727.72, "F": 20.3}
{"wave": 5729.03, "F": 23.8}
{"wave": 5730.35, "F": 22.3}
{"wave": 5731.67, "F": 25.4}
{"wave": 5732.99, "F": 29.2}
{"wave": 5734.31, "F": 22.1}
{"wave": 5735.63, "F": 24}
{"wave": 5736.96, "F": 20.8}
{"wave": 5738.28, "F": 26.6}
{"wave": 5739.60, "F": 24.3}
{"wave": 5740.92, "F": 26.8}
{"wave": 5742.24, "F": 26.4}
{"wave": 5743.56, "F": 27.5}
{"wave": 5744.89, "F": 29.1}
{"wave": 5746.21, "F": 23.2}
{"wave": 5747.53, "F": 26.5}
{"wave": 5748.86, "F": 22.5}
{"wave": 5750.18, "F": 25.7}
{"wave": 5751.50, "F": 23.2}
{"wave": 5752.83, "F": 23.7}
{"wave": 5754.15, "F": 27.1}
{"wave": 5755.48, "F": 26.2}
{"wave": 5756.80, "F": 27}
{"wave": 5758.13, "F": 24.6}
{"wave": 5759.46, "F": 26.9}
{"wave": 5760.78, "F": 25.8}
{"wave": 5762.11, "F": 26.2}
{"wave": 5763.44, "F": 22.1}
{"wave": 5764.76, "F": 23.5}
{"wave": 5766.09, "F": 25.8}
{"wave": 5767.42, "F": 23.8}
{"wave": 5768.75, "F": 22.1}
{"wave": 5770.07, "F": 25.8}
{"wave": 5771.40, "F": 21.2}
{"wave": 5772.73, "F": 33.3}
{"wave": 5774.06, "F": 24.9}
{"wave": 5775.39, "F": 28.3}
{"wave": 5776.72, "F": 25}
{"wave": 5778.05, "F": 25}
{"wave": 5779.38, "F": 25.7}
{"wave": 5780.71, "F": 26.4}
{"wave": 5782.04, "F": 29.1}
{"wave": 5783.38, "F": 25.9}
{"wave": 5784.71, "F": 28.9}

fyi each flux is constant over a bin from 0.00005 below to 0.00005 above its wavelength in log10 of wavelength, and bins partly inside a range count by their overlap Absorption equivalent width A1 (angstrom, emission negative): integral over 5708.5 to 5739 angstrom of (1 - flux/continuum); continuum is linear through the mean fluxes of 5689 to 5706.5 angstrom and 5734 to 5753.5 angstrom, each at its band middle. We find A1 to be 0.77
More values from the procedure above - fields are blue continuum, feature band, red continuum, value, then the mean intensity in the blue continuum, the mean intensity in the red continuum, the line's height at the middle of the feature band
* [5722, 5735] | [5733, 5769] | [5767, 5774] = -0.4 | 24.3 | 25.3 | 24.8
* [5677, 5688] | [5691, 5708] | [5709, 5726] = -0.5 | 23.5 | 24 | 23.7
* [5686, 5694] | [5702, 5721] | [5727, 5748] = 0.1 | 23.2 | 24.9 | 24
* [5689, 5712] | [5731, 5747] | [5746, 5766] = -0.4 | 24.3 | 25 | 24.8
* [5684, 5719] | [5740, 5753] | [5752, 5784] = -0.2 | 23.8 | 25.6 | 25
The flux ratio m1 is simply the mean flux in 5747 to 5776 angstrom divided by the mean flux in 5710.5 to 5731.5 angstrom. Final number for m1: 1.1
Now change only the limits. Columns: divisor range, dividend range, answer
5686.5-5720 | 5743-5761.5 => 1.08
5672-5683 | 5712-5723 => 1.01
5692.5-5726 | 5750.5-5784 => 1.06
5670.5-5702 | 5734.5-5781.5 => 1.09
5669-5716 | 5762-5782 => 1.08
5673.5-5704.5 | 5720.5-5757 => 1.06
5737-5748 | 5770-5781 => 1.01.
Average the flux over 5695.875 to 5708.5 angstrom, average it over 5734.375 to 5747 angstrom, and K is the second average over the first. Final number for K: 1.1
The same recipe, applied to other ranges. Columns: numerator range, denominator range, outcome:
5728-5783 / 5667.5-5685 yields 1.12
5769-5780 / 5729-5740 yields 1.07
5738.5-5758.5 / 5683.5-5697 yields 1.09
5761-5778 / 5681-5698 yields 1.07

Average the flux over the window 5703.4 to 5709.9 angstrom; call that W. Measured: 24.3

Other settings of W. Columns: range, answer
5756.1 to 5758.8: 25.8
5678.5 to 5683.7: 22.9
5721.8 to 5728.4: 24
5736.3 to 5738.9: 23.7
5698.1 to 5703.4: 23.6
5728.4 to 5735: 24.6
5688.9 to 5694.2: 24.1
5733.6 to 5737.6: 22.3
